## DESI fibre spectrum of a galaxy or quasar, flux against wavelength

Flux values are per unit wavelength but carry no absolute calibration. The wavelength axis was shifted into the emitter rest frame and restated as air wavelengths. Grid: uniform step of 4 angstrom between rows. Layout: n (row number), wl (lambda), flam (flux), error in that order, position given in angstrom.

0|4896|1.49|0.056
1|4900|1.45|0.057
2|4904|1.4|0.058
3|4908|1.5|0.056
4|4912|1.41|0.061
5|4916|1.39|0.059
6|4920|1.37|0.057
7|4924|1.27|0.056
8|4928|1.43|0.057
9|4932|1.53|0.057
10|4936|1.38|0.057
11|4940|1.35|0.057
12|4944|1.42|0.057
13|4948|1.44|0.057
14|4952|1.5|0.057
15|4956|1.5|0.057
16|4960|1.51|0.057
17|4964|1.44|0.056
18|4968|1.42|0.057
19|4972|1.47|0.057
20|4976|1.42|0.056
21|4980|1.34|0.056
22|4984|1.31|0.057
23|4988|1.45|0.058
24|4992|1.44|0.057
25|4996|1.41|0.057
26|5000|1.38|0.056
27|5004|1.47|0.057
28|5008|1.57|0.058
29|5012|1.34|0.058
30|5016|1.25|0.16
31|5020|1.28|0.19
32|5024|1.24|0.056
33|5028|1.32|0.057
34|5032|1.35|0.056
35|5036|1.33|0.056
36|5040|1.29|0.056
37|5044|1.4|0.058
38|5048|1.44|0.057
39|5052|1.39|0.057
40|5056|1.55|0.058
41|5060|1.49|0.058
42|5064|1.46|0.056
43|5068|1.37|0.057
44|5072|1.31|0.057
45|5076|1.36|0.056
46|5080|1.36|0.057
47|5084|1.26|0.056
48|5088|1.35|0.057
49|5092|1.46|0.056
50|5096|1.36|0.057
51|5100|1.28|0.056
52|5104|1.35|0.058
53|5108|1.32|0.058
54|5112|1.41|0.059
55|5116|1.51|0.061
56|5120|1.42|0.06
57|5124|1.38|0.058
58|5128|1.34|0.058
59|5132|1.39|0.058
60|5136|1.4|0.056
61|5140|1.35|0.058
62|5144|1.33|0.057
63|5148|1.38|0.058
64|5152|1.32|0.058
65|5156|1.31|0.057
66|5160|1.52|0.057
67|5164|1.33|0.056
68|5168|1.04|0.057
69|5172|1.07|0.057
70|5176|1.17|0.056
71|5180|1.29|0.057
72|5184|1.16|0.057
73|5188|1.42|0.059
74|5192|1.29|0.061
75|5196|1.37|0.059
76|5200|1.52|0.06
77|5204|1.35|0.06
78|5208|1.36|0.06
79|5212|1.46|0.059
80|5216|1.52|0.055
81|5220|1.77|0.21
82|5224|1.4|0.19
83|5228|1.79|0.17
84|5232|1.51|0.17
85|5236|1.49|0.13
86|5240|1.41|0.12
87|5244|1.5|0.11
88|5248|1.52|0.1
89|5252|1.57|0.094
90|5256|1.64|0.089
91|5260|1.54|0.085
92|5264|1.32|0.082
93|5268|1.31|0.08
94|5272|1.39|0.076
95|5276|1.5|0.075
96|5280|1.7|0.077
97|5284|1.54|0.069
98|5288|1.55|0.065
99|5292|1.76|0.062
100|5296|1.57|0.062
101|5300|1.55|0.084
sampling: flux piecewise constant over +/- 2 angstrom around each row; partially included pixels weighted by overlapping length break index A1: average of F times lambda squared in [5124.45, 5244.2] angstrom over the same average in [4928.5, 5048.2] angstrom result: 1.1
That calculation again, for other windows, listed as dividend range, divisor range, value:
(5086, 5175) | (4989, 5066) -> 1.01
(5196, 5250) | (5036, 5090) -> 1.15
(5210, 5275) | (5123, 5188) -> 1.20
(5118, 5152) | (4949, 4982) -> 1.01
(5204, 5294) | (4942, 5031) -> 1.20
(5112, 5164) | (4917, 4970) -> 1.05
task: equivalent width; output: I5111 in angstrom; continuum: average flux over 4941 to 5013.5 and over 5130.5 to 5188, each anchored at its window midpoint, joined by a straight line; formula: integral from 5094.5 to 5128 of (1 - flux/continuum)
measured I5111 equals -1.16 angstrom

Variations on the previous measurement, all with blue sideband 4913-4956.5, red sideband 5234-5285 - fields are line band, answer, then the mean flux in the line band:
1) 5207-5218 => 0.2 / 1.45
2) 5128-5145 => 1.1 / 1.37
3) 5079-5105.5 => 2.0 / 1.35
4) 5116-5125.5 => 0.2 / 1.42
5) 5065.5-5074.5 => 0.6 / 1.35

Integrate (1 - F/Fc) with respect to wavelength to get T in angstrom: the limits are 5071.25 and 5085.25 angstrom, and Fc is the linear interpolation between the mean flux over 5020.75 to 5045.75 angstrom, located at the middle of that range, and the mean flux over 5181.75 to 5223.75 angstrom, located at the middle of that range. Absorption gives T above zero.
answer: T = 0.2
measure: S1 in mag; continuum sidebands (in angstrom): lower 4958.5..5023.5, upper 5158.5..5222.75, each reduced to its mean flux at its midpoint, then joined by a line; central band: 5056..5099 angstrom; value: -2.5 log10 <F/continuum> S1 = 0.00 mag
